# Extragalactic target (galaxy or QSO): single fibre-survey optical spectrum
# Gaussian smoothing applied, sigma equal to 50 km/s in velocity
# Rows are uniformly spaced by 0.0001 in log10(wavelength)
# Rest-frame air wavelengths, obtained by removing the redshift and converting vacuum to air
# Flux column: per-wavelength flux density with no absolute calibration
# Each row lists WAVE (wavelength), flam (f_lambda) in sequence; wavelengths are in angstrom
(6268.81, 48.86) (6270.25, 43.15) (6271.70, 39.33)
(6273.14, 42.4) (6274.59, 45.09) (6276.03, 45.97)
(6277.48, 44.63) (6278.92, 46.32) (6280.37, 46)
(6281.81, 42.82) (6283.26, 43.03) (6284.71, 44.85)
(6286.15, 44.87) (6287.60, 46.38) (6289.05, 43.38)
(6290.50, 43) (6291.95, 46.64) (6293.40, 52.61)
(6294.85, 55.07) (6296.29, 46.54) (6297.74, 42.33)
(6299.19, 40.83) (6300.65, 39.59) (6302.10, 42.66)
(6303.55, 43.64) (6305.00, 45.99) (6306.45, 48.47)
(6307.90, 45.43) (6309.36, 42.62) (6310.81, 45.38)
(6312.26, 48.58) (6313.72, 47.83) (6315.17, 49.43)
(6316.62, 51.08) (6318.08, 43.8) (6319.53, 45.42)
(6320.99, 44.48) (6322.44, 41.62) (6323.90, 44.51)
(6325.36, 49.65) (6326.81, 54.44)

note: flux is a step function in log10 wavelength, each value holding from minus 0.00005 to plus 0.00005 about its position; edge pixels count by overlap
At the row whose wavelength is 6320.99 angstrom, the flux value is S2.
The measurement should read 44.48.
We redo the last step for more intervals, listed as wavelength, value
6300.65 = 39.59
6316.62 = 51.08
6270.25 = 43.15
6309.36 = 42.62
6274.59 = 45.09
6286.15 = 44.87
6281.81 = 42.82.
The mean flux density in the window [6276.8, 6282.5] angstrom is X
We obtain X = 45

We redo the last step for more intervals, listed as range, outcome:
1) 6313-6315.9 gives 48.8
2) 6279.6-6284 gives 43.9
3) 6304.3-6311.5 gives 45.6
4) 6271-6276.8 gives 43.2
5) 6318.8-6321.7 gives 45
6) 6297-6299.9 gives 41.6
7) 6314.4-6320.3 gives 47.4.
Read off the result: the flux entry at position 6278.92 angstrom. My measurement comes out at 46.32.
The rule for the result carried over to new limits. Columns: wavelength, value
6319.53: 45.42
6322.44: 41.62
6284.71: 44.85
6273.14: 42.4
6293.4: 52.61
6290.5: 43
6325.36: 49.65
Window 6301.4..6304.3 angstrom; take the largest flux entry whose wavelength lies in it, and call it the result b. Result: 43.64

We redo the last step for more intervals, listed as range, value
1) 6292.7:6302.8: 55.07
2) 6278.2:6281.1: 46.32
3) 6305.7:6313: 48.58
